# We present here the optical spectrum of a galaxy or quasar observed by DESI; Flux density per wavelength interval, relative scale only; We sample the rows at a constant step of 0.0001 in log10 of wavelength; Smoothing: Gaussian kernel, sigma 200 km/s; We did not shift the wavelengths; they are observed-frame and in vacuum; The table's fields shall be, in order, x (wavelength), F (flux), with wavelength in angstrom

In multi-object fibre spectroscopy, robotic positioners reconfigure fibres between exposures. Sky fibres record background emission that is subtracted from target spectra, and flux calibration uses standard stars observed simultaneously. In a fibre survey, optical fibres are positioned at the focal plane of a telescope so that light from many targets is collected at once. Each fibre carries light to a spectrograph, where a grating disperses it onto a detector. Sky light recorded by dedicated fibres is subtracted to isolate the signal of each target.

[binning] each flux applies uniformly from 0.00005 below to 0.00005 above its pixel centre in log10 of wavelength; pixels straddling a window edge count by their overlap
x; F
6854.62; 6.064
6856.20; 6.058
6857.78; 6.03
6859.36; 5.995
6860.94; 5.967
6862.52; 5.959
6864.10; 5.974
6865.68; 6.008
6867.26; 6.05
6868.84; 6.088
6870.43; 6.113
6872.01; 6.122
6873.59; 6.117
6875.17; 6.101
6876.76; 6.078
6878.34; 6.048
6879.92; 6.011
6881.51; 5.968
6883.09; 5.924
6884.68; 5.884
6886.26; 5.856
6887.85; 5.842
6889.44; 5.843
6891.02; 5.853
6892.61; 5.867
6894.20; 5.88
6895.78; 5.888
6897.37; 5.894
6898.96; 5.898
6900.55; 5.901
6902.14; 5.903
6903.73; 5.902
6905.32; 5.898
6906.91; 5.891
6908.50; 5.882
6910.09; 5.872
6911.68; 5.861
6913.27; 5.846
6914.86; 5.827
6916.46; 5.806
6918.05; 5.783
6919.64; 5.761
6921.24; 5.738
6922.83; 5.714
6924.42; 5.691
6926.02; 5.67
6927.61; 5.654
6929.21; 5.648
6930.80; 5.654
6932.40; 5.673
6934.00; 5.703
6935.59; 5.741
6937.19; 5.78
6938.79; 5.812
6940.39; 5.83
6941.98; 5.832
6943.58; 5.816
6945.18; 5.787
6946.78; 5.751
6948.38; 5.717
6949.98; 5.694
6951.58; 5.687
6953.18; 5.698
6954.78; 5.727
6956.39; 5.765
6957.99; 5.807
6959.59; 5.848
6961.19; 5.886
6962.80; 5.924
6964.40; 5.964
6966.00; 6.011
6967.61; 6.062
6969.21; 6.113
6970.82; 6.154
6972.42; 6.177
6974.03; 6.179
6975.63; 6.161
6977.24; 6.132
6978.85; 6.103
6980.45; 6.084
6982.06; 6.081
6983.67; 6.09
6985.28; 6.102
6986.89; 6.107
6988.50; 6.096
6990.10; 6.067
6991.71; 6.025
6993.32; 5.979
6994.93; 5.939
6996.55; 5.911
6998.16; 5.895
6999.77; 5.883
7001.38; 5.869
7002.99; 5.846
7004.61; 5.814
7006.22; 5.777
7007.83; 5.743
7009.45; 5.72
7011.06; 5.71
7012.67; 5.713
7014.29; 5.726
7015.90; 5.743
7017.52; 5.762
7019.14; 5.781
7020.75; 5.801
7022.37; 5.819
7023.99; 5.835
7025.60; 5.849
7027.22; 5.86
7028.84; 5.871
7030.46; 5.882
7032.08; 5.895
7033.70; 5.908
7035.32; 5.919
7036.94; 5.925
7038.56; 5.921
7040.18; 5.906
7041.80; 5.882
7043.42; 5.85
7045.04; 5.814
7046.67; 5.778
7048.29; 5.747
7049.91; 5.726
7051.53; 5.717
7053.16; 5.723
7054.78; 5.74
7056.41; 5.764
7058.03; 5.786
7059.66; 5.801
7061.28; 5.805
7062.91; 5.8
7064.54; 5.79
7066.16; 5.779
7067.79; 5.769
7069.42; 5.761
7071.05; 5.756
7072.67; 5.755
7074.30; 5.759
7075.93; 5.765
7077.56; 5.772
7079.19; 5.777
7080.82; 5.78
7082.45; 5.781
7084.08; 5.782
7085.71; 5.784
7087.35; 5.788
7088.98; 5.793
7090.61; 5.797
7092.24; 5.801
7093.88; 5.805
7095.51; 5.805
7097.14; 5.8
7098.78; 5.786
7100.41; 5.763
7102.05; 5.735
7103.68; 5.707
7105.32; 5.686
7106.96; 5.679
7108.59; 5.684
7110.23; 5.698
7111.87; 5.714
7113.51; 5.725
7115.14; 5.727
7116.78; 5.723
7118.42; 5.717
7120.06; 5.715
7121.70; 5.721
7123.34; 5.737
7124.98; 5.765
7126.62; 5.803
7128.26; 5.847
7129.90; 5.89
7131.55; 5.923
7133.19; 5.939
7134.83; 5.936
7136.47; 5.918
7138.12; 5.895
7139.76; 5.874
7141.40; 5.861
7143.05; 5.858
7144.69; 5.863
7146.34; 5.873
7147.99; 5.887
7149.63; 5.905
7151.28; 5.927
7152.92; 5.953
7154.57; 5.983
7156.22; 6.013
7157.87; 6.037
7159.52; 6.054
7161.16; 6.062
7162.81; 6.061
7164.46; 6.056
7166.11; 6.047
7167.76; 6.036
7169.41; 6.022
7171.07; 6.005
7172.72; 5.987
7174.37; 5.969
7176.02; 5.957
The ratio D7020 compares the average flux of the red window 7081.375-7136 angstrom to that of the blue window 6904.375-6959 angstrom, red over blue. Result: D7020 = 1.0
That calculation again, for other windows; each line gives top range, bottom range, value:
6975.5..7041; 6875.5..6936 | 1.01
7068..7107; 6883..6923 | 0.99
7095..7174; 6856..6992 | 0.99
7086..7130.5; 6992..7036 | 0.99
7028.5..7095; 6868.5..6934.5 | 0.99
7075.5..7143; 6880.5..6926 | 0.99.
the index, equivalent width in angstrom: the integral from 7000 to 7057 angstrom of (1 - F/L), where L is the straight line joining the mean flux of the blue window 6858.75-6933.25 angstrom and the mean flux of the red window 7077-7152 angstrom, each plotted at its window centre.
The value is 0.23 angstrom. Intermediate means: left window 5.89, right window 5.8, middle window 5.81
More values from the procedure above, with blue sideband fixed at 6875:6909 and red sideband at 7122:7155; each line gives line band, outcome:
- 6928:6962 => 0.9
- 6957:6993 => -0.9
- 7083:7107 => 0.5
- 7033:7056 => 0.3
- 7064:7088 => 0.5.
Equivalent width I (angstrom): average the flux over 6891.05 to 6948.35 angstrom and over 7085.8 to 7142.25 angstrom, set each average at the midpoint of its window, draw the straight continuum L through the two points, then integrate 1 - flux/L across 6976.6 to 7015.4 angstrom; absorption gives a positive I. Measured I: -0.9 angstrom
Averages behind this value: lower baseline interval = 5.8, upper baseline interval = 5.79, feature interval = 5.93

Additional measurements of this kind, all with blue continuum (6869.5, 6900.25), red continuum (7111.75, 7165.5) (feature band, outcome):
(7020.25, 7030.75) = 0.12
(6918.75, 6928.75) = 0.41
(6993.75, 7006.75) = 0.11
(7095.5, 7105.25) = 0.22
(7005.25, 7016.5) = 0.35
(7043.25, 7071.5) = 0.64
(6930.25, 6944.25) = 0.42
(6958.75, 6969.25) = -0.05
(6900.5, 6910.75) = 0.10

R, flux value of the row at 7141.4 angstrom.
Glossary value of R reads 5.861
